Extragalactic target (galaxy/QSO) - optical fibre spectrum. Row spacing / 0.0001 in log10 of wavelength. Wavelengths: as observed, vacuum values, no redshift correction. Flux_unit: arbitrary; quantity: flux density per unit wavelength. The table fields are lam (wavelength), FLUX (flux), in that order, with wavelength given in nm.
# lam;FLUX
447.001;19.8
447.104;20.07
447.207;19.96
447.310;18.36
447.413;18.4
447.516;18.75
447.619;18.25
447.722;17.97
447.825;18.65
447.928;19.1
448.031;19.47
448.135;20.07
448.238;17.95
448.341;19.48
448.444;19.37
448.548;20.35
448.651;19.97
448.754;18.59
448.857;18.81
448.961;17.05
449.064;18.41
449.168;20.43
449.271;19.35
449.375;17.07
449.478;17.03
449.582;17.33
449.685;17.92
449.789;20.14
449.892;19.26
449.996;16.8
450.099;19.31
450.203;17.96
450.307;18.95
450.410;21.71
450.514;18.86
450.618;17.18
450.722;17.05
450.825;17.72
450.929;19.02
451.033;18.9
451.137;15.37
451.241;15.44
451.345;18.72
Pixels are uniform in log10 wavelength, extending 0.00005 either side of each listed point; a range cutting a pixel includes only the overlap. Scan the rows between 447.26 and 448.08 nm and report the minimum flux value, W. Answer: 17.97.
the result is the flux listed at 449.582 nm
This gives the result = 17.33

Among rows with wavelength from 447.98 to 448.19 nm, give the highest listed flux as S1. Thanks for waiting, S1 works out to 20.07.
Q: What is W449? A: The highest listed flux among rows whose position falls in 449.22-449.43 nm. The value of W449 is 19.35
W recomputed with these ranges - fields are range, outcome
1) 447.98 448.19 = 19.47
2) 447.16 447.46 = 18.36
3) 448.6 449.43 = 17.05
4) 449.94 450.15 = 16.8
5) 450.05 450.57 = 17.96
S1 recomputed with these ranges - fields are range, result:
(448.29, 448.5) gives 19.48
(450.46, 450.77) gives 18.86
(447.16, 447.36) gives 19.96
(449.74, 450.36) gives 20.14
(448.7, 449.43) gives 20.43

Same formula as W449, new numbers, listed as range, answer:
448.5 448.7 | 20.35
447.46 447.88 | 18.75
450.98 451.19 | 18.9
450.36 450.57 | 21.71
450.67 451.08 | 19.02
